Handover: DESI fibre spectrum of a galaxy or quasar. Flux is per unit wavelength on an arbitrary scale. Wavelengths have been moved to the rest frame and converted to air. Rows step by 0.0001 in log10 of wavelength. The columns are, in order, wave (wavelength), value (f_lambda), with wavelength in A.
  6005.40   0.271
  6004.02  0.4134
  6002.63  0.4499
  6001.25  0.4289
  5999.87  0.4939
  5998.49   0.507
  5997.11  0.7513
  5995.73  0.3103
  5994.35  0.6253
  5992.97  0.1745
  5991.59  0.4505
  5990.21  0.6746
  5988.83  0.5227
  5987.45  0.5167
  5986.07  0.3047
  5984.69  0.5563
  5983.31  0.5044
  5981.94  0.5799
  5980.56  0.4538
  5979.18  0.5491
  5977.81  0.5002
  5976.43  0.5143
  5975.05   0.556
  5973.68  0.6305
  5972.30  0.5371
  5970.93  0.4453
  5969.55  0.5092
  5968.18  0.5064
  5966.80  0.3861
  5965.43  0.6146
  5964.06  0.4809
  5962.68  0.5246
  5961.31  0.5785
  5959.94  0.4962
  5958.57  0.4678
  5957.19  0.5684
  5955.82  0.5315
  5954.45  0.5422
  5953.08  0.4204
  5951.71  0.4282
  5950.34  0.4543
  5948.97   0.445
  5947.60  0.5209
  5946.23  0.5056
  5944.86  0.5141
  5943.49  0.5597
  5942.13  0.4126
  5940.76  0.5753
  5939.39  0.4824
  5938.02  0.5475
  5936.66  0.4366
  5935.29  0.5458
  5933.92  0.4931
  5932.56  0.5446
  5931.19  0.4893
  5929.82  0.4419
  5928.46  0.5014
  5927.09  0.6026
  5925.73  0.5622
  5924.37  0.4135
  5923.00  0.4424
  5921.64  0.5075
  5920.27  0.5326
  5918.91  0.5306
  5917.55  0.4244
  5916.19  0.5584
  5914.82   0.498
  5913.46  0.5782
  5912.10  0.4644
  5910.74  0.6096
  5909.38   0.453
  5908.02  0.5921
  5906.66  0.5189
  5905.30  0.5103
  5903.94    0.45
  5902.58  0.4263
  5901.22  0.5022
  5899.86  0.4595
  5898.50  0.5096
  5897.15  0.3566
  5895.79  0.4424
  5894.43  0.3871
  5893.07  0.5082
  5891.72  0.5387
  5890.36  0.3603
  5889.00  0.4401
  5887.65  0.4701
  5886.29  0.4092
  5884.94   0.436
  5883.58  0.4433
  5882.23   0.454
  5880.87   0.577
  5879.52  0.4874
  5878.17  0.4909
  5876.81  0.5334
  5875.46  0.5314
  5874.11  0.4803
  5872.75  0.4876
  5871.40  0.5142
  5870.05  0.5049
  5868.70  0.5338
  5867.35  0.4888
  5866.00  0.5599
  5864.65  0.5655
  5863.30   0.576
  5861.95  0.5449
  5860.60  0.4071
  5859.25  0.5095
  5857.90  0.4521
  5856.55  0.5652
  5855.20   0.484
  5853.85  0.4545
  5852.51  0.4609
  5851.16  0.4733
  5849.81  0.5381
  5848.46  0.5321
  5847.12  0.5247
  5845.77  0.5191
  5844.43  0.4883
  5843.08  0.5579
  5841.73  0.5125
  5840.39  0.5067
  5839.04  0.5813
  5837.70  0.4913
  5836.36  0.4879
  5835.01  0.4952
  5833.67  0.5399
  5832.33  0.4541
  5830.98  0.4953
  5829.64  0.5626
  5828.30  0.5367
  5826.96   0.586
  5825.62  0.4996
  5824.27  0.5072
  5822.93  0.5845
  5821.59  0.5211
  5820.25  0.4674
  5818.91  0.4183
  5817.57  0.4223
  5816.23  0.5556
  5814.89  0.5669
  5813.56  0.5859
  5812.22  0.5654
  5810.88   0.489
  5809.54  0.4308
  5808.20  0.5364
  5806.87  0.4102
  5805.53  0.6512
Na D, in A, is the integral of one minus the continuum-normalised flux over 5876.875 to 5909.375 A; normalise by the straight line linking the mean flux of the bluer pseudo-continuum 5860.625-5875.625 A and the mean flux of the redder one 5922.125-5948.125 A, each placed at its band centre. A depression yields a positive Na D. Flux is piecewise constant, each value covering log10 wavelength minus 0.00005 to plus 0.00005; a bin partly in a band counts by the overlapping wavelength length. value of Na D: 2.9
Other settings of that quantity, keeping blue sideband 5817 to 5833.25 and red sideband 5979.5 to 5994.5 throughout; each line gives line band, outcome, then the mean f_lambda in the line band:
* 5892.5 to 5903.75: 1.1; 0.448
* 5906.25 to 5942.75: -1.3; 0.51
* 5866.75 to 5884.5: -0.1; 0.501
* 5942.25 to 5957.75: -0.2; 0.496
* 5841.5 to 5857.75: -0.2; 0.507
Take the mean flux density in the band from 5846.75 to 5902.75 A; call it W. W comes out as 0.487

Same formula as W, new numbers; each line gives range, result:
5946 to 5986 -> 0.507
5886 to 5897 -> 0.441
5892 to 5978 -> 0.501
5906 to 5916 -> 0.532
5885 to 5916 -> 0.477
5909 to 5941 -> 0.509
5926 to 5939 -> 0.512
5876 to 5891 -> 0.465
